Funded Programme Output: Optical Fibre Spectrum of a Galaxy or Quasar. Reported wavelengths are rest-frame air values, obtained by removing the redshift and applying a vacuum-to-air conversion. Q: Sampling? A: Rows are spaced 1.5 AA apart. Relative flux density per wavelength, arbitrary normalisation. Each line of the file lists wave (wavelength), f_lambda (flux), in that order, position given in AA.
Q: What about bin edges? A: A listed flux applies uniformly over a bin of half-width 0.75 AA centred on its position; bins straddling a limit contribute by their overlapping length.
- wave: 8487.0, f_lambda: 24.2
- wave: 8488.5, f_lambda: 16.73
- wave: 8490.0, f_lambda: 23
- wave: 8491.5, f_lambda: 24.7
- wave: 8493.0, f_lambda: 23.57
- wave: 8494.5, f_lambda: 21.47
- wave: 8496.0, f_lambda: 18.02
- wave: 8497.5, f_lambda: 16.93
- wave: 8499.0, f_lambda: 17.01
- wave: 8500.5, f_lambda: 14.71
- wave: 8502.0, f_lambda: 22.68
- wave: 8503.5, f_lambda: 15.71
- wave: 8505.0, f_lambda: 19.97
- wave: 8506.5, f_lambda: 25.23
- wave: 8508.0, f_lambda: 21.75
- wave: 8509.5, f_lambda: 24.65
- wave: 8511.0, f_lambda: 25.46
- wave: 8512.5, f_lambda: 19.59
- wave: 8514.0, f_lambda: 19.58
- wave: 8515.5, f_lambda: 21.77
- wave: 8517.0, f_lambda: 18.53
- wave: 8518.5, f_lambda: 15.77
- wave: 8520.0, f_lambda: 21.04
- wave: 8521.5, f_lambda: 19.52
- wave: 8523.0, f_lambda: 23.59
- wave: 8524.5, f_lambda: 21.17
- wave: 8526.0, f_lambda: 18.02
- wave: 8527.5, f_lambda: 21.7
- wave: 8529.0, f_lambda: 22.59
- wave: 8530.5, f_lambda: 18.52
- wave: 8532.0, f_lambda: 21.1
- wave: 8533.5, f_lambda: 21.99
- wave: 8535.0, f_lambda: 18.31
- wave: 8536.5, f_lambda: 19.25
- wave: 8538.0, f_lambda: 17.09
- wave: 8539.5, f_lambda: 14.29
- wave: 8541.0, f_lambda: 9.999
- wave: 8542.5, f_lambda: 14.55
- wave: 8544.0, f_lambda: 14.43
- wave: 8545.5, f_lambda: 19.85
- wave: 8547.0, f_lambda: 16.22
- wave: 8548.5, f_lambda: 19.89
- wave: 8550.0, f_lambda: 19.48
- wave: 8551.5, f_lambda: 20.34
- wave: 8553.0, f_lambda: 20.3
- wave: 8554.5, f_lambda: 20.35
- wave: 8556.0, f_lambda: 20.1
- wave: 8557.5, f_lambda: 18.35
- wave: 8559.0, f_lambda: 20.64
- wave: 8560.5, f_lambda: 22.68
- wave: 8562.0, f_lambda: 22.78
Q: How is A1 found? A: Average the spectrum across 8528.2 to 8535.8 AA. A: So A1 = 20.5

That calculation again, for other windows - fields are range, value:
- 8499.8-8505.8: 18.4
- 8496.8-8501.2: 16.2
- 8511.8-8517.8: 19.8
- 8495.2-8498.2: 17.6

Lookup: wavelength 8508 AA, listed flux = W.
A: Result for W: 21.75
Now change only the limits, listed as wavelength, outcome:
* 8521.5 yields 19.52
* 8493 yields 23.57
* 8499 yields 17.01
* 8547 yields 16.22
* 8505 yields 19.97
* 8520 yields 21.04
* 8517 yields 18.53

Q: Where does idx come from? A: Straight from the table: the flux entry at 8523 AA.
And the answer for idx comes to 23.59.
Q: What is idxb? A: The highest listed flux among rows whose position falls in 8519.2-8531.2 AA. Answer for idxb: 23.59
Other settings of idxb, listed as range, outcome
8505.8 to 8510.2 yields 25.23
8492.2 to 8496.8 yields 23.57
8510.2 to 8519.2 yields 25.46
